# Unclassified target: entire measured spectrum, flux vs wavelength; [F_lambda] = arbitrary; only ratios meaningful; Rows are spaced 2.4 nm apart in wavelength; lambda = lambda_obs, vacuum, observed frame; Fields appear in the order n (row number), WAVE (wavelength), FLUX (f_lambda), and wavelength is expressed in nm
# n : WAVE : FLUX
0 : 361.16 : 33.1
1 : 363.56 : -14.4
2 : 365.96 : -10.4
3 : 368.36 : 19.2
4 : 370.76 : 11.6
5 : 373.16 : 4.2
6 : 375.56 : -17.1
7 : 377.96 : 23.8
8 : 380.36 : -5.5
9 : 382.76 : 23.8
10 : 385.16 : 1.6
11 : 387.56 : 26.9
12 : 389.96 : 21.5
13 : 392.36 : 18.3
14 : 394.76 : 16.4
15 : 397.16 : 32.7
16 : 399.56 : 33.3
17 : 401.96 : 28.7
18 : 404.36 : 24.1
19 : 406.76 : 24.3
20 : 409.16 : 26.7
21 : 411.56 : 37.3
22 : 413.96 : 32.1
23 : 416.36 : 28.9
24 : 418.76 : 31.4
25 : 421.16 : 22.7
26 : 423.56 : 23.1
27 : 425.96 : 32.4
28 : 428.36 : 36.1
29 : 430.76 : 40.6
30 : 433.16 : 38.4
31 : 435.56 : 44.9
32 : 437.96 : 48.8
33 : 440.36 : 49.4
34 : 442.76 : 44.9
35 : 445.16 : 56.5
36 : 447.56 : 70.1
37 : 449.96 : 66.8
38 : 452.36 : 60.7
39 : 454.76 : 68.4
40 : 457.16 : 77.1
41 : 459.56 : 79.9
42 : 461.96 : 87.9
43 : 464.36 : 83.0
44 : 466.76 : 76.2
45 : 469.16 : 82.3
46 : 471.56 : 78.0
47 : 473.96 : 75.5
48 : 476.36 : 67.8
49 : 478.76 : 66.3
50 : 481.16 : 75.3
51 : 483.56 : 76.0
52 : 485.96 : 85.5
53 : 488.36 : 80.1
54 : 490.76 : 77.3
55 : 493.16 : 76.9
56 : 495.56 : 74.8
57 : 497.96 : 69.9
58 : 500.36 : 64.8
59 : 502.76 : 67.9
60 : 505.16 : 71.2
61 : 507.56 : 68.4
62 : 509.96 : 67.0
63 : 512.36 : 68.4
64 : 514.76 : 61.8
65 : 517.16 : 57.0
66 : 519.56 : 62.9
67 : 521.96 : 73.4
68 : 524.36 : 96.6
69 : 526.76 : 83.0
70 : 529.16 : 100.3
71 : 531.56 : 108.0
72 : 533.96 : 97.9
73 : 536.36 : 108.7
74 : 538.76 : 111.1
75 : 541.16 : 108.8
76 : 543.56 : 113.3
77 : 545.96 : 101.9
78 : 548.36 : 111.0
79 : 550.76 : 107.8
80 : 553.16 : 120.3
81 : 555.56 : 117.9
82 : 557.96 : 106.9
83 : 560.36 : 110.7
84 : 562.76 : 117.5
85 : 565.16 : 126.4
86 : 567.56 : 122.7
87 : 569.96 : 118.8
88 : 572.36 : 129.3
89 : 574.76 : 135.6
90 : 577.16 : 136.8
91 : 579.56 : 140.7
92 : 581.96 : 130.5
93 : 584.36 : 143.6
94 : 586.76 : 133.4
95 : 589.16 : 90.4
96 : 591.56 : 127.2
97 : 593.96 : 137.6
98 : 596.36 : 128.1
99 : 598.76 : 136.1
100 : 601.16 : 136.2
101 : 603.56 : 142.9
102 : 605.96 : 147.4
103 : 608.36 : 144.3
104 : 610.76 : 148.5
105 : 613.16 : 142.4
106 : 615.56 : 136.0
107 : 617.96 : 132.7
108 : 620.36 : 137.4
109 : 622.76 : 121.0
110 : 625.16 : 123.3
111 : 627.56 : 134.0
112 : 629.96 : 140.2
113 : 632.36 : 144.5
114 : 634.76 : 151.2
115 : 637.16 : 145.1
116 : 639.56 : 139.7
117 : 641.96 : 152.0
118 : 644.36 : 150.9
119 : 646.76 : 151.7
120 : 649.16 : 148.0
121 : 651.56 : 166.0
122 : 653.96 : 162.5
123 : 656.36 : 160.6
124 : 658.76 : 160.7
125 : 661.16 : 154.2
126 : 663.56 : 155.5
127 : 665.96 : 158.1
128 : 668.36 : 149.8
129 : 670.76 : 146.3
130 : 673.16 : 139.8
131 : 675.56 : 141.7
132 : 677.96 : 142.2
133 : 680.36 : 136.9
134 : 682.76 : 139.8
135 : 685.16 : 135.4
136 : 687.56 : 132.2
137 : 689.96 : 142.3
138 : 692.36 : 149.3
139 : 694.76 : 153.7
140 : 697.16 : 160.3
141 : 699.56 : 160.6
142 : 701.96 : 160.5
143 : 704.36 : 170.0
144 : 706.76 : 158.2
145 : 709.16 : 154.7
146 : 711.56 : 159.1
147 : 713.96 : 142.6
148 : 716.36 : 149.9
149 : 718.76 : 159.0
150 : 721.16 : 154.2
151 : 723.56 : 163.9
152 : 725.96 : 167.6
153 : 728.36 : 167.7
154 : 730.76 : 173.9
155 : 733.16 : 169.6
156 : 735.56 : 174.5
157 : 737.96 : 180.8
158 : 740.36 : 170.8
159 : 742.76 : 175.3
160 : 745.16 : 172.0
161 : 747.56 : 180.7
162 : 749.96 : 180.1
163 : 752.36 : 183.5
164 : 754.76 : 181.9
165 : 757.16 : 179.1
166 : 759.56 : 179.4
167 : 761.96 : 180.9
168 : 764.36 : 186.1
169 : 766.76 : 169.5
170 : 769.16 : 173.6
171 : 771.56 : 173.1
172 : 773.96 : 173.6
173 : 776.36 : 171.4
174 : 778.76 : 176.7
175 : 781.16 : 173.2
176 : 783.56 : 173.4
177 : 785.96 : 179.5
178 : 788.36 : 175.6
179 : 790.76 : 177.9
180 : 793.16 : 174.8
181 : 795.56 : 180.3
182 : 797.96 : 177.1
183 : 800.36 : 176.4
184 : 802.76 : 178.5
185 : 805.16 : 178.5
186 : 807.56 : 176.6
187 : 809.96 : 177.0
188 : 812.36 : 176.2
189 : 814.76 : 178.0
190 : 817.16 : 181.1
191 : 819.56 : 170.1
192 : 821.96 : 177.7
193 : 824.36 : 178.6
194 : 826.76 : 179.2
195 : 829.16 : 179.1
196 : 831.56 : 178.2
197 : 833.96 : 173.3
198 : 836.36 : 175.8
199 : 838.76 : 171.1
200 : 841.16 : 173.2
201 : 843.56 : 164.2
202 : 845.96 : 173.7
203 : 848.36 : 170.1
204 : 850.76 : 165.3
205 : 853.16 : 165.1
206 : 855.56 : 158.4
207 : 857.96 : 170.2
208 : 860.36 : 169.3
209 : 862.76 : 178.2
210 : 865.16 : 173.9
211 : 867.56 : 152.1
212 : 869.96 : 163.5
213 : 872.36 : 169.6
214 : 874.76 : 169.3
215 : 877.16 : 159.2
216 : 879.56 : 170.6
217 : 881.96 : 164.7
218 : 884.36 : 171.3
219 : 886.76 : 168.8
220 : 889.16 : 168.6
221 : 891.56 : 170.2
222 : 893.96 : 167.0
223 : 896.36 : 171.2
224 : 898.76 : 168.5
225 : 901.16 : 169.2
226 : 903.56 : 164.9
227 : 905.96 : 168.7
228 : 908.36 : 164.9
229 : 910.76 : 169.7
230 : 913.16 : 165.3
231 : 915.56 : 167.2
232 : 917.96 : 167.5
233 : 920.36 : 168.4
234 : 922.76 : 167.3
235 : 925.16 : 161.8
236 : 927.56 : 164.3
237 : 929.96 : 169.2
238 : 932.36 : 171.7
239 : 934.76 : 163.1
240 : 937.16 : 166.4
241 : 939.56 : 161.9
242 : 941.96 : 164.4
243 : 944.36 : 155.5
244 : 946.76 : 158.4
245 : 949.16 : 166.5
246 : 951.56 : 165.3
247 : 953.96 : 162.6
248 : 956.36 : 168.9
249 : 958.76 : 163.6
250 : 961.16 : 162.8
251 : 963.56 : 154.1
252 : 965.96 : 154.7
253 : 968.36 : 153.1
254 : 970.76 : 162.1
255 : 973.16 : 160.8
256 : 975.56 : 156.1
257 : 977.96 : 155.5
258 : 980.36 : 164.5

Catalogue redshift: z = 0.00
